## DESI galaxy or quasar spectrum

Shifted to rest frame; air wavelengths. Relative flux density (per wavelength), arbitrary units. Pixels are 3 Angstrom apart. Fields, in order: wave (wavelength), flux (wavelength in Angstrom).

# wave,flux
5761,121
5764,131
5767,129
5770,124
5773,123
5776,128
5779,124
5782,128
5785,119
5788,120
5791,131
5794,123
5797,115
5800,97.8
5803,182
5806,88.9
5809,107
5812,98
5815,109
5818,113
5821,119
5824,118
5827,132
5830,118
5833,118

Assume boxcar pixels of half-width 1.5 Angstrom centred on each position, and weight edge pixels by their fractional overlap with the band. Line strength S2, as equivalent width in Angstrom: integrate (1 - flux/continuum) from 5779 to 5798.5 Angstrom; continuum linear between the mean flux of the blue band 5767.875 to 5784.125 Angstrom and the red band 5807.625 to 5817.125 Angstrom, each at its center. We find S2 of -0.7 Angstrom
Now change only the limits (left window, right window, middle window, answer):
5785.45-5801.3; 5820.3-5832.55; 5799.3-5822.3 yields 0.93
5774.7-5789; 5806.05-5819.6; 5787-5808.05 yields -1.47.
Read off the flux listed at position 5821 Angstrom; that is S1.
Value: 119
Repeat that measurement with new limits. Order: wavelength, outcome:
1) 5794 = 123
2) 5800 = 97.8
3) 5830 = 118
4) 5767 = 129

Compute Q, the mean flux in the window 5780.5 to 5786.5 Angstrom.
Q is 124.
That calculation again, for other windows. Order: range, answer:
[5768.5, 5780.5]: 125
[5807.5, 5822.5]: 109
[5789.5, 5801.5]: 117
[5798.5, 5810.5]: 119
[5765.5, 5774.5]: 125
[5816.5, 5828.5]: 120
